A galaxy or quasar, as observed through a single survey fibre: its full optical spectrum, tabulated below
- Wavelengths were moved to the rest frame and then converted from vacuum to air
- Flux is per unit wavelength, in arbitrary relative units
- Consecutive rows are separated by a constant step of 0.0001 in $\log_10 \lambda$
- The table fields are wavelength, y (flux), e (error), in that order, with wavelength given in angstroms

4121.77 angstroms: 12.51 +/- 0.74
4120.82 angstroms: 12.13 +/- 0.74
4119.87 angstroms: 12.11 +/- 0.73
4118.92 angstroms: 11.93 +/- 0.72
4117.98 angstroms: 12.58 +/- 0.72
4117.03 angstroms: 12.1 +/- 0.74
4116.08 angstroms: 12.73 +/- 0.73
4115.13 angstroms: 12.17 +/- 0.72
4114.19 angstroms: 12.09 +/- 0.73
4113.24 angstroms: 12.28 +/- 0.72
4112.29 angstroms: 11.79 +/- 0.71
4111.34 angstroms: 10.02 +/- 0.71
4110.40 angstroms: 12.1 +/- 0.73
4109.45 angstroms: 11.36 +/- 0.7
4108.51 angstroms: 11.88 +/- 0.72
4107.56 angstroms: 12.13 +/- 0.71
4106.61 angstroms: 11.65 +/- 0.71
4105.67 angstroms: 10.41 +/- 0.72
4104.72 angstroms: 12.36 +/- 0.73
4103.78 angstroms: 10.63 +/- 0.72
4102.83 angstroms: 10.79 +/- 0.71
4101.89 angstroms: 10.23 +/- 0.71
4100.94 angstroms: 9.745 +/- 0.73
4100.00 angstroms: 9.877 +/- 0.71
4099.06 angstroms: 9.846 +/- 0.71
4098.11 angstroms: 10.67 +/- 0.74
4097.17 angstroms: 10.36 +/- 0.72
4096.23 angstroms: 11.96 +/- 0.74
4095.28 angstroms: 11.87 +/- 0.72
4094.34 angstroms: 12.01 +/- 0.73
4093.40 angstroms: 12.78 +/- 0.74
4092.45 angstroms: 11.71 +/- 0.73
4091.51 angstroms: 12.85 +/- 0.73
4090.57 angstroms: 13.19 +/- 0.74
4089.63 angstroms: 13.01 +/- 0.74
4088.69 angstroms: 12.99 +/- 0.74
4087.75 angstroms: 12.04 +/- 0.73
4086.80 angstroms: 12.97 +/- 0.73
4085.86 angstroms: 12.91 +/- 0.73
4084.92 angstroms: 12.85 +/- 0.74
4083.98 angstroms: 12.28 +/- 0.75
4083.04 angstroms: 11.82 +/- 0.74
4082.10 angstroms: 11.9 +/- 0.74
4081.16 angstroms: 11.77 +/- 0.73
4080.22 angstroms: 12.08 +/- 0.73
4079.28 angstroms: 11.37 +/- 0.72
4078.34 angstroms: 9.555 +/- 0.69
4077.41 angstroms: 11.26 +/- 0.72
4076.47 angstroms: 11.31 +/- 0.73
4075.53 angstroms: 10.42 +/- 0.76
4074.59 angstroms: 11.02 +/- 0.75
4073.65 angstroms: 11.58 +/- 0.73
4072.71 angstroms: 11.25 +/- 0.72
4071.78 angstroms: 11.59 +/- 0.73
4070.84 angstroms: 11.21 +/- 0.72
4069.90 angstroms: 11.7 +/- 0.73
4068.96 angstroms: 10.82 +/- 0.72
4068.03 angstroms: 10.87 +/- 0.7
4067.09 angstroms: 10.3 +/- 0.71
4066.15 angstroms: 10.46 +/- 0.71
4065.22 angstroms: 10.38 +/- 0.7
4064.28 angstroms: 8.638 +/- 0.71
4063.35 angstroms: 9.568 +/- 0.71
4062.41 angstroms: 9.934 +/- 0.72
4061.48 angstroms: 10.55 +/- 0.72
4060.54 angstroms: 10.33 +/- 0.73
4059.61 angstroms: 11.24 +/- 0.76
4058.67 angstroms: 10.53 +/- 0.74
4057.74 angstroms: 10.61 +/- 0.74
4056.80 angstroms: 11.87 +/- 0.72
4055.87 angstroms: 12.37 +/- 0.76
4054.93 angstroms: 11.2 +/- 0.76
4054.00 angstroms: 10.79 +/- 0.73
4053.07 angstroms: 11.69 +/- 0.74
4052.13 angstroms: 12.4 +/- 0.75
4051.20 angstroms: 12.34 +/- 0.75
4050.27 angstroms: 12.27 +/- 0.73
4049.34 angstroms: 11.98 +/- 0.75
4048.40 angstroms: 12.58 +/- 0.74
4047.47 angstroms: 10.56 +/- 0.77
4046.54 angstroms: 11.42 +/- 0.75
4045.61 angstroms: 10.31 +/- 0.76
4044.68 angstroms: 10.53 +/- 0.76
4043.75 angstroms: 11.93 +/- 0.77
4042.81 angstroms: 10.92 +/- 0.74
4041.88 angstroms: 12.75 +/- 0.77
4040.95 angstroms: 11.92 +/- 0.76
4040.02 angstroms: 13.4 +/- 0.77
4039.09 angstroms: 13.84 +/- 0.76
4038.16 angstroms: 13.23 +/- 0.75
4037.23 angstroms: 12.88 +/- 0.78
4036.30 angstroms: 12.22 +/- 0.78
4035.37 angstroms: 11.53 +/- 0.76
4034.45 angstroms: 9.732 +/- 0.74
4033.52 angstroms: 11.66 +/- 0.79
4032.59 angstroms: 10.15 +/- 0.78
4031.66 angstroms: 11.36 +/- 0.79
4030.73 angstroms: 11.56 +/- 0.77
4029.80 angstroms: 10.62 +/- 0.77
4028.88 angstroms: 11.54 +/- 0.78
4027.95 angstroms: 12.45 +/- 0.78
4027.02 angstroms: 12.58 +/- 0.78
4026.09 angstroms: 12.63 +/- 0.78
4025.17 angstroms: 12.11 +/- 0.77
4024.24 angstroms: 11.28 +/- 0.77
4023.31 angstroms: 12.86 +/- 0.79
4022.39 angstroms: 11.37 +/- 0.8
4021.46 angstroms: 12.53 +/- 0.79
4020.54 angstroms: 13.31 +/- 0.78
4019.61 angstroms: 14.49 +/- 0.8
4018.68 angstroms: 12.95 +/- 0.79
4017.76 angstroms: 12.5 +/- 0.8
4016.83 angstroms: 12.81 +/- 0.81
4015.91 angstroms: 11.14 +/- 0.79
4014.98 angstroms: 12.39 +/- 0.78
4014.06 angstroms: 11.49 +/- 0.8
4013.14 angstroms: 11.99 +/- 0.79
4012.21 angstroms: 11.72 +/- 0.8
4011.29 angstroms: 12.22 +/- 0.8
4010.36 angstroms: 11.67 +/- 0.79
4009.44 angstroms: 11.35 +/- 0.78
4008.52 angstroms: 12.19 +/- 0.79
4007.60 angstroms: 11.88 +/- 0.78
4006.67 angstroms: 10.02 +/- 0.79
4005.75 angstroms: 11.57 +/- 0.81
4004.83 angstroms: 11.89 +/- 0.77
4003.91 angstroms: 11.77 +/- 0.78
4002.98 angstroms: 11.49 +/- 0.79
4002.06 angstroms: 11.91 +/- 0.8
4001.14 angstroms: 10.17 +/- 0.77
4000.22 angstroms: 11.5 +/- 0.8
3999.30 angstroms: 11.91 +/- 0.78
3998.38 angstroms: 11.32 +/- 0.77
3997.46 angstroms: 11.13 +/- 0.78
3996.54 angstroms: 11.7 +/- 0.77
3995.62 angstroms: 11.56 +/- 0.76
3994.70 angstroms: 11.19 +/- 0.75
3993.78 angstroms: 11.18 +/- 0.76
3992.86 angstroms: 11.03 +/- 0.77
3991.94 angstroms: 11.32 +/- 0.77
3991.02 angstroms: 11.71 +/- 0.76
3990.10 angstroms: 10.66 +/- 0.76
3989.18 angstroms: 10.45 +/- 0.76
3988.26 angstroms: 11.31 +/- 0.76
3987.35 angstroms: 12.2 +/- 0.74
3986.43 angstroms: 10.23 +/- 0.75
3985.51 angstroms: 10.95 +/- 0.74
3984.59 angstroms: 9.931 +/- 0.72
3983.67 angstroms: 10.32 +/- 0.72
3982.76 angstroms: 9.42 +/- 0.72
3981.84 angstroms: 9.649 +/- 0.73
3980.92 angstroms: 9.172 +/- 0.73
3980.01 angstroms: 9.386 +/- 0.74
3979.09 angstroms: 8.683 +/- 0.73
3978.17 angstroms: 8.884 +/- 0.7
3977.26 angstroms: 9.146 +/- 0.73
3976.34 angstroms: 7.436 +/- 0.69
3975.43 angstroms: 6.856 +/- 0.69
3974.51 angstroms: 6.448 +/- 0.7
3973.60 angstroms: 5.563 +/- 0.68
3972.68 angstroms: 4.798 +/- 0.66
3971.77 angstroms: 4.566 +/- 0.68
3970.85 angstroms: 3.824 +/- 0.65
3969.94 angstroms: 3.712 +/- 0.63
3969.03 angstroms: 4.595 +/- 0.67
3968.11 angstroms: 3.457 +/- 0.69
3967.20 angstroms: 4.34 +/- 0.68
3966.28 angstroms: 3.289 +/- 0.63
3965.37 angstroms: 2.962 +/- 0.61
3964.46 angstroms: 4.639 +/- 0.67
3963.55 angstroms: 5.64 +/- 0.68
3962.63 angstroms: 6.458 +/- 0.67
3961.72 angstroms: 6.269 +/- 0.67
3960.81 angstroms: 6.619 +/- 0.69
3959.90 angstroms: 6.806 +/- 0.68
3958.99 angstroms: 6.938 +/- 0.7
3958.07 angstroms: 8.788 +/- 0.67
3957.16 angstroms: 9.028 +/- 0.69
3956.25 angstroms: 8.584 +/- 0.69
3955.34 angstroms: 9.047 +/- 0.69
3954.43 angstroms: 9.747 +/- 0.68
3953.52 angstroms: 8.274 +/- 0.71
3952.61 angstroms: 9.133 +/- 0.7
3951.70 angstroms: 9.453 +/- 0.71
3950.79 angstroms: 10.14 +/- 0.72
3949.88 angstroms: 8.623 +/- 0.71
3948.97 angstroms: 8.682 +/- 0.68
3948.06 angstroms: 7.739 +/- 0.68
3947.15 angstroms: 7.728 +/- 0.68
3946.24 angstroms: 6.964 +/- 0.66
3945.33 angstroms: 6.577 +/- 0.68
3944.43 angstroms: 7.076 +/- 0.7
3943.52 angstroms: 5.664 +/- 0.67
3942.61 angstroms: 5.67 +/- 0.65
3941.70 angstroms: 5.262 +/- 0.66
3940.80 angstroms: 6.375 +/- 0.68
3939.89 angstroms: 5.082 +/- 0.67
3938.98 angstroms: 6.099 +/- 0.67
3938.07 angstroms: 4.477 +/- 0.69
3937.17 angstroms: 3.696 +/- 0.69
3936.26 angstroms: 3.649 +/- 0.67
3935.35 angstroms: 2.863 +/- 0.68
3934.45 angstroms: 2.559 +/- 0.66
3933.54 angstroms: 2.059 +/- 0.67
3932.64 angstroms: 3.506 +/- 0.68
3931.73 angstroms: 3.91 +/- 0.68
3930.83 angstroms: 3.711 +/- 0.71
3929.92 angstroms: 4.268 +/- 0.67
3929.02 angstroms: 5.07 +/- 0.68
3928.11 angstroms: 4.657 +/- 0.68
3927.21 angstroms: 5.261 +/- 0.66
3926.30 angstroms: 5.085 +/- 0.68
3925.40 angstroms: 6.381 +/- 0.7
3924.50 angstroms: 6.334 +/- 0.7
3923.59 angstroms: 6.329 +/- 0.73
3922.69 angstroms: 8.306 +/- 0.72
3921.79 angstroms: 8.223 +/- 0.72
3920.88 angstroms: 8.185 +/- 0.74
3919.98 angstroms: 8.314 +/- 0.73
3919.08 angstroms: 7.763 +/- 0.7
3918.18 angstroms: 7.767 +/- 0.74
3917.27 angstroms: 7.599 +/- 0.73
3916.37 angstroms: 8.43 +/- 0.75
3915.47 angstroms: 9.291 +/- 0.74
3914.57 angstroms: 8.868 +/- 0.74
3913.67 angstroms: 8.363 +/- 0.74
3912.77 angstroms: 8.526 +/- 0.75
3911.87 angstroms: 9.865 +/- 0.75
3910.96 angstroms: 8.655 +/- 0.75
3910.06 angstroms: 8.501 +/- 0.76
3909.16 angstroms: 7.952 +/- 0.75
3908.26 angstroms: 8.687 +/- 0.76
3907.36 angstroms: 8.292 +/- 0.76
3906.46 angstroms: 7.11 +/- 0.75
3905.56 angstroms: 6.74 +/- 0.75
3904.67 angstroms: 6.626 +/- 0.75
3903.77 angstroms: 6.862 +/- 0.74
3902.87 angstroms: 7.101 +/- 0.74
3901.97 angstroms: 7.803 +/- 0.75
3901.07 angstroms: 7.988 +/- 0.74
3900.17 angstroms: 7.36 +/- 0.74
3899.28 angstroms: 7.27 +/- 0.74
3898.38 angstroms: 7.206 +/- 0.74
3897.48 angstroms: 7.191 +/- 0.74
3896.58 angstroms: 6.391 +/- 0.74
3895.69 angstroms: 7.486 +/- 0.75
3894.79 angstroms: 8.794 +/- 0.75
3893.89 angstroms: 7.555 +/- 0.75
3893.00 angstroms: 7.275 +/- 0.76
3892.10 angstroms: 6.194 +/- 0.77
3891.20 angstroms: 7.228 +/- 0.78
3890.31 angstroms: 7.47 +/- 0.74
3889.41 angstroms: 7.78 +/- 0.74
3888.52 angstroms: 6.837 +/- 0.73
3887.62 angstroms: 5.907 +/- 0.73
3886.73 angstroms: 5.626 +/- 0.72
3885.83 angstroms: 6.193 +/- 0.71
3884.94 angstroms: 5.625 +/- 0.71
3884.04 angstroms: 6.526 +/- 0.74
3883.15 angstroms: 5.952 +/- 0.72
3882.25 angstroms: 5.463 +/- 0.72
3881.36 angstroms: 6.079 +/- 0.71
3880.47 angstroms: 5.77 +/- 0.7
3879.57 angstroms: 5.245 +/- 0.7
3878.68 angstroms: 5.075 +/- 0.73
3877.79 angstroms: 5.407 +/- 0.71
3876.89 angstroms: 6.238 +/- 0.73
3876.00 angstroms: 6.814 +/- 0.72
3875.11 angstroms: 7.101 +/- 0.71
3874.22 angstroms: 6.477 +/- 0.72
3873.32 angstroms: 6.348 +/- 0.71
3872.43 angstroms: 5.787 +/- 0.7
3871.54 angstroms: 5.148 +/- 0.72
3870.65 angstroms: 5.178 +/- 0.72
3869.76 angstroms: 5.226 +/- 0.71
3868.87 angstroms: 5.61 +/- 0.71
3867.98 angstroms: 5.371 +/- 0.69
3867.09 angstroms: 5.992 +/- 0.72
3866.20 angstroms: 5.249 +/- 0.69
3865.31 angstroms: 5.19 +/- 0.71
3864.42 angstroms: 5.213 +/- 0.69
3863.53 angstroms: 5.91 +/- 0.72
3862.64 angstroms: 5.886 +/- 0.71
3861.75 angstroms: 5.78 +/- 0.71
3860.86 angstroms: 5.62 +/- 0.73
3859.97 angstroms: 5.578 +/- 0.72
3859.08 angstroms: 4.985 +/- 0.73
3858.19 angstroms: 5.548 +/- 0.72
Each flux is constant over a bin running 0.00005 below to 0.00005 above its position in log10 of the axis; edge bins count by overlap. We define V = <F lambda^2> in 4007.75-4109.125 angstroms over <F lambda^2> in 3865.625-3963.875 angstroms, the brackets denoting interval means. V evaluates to 1.9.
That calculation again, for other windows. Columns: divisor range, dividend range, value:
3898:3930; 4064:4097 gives 1.70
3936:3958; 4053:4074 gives 1.58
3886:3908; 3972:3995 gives 1.38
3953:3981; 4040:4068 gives 1.78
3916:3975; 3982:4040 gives 1.96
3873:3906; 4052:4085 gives 1.81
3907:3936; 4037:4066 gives 1.84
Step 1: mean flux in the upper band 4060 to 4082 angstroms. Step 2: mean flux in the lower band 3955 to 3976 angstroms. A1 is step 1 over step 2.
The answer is 1.9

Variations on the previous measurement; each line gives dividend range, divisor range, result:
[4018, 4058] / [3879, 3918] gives 1.64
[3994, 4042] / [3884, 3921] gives 1.57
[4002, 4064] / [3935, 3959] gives 1.65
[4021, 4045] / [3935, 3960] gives 1.68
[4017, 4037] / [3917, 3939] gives 2.22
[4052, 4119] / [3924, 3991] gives 1.68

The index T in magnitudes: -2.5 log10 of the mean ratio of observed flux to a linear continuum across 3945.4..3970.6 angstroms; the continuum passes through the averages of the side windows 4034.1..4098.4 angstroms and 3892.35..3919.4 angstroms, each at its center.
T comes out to 0.29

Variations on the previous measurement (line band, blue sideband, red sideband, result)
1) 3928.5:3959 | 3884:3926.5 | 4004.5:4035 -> 0.38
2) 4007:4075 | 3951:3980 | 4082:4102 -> -0.20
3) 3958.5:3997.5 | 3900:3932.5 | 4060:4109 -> 0.10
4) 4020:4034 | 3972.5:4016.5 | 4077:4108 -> -0.09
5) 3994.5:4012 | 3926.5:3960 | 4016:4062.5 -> -0.18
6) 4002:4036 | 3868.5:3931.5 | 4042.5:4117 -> -0.20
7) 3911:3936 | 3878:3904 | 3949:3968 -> 0.09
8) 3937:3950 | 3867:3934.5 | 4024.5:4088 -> 0.24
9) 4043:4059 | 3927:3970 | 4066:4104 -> -0.14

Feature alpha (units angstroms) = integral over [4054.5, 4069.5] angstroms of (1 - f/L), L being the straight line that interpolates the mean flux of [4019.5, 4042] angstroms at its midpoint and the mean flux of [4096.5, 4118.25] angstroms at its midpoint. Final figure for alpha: 1.5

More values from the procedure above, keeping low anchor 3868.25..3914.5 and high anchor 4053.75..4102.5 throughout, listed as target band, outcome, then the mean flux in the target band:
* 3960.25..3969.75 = 4.2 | 4.82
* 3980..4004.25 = -4.4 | 10.9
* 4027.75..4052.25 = -3.3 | 11.8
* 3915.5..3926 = -0.1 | 7.64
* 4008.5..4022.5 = -3.5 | 12.3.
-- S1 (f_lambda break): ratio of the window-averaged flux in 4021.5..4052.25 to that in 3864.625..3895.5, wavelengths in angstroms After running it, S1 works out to 1.92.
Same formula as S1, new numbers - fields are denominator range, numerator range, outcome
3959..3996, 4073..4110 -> 1.46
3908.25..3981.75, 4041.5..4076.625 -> 1.67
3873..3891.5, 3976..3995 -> 1.64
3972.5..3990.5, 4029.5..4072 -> 1.24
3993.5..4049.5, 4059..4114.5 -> 0.96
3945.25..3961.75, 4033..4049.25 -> 1.44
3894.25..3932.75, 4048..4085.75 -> 1.56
